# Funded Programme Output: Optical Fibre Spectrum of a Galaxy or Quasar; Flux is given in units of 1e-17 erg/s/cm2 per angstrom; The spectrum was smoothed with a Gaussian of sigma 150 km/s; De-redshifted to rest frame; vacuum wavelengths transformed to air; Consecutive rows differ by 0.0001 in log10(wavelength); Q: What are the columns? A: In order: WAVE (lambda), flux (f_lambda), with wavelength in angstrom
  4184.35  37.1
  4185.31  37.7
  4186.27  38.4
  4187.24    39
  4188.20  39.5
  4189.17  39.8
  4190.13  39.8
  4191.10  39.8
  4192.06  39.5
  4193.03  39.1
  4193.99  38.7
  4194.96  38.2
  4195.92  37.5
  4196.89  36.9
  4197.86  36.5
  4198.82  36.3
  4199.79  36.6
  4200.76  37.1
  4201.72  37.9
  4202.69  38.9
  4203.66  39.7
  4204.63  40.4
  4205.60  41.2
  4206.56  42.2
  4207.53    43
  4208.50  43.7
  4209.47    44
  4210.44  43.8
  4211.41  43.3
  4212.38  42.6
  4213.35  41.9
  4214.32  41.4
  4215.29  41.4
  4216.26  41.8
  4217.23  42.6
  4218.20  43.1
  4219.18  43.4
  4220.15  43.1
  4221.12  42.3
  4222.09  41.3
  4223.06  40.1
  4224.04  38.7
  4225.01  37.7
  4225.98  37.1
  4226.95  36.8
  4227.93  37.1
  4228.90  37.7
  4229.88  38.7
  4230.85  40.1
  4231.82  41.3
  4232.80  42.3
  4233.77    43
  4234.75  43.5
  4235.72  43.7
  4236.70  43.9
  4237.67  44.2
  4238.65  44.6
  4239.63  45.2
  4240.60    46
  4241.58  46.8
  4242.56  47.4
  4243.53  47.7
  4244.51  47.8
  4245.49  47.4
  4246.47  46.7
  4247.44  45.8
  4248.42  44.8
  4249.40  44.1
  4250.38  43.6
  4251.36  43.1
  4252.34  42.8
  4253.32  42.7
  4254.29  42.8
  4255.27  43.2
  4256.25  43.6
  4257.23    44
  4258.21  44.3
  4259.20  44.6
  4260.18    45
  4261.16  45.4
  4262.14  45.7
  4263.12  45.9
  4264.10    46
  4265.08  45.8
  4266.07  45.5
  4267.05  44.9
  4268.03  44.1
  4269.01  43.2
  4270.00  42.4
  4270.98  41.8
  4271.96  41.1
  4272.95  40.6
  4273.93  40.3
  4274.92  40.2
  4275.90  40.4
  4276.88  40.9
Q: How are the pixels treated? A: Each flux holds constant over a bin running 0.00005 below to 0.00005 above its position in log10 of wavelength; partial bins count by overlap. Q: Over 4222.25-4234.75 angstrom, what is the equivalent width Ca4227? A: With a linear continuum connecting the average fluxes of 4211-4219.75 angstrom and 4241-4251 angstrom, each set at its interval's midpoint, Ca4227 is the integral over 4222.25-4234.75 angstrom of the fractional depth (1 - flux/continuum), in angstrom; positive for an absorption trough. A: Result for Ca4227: 1.3 angstrom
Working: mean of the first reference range 42.4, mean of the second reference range 46.1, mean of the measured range 39.4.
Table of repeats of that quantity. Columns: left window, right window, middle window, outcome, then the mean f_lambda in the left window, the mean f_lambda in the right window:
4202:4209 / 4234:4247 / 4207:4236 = 1.3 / 41.2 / 45.7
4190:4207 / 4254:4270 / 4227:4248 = -0.7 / 38.7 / 44.6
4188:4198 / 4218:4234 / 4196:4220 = -0.9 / 38.7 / 40.1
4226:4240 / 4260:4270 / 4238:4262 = -0.9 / 41.4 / 45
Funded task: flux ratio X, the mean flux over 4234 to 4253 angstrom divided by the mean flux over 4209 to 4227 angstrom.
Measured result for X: 1.09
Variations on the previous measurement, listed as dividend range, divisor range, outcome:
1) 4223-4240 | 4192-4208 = 1.05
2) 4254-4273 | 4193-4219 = 1.09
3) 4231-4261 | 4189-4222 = 1.10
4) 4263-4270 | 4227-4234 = 1.13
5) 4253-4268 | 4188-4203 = 1.17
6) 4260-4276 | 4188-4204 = 1.14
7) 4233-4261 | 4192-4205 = 1.18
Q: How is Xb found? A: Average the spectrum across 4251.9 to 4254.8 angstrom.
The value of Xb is 42.9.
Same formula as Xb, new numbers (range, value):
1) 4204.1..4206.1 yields 40.9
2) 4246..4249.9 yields 45.4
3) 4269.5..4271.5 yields 42.1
